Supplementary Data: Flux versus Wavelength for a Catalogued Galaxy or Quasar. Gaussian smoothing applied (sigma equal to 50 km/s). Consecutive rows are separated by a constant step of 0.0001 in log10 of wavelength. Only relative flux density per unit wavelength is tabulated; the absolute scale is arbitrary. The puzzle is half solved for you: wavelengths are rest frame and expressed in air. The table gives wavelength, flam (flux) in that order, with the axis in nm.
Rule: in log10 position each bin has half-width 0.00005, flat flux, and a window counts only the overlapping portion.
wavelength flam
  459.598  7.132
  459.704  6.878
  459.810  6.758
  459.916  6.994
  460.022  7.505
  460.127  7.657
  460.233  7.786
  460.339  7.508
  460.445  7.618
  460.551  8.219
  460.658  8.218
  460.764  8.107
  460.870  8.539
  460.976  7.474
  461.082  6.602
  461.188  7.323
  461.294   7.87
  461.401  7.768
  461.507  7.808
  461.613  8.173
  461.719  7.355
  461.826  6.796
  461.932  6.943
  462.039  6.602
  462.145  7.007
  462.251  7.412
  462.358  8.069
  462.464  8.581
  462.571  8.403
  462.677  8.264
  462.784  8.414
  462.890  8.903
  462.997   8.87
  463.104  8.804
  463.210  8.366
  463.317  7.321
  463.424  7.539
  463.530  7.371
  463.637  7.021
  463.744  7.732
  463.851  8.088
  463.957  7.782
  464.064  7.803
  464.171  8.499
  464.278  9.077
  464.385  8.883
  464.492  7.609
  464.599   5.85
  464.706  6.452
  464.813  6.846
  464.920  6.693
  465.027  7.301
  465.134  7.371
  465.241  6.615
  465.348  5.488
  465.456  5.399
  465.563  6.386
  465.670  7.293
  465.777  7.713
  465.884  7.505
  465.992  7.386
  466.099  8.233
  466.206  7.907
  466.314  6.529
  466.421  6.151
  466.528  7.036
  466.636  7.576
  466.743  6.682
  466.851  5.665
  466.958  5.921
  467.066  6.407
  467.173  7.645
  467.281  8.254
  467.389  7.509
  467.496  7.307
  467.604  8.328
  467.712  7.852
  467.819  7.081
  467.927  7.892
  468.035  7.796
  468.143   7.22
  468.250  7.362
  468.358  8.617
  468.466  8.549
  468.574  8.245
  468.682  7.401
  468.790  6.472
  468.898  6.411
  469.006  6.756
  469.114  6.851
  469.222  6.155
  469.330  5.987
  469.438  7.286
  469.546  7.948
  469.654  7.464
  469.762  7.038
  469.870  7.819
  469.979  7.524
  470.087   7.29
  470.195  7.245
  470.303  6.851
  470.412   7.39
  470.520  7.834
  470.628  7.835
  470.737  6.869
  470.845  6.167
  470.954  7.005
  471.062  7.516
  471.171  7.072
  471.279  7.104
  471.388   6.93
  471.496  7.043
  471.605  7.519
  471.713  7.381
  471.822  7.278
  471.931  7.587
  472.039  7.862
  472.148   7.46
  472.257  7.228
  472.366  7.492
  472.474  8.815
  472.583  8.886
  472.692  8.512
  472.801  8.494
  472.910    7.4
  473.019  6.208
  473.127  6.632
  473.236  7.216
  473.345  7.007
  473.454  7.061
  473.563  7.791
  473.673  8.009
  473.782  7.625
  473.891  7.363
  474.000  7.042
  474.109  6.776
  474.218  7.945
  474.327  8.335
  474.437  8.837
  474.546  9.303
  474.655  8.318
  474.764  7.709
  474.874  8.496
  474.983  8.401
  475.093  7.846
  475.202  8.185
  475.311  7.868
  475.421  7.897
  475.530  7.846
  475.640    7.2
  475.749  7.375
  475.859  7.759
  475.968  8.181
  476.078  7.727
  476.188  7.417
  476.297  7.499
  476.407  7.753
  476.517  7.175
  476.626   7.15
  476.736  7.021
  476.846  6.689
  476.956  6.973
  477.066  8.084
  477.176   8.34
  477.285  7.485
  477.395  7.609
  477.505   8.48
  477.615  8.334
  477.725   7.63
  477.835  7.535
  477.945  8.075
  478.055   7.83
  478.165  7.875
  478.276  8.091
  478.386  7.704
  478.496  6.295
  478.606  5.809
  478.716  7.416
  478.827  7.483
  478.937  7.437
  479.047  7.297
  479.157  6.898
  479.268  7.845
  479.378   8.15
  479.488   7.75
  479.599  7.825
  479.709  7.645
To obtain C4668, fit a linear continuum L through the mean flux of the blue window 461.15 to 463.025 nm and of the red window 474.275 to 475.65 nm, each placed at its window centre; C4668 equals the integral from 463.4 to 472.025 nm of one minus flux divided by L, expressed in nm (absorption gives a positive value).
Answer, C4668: 0.77 nm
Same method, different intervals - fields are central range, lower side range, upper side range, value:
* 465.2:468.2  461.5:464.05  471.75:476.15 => 0.27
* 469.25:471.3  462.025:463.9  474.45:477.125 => 0.17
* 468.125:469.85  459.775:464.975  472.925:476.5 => 0.10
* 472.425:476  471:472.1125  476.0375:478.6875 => -0.20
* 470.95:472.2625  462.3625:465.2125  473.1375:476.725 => 0.07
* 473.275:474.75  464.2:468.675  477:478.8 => -0.05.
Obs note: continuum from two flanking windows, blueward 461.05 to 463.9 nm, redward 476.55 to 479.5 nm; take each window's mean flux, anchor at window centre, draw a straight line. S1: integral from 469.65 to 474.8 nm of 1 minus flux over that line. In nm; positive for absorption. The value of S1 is 0.06 nm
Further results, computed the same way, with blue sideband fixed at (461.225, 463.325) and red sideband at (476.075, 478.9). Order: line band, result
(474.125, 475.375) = -0.109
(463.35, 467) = 0.308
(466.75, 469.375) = 0.175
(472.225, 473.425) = 0.001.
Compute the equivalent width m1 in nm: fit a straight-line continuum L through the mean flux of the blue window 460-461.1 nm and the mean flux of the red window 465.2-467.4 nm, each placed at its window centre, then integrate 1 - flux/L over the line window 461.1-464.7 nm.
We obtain -0.18 nm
